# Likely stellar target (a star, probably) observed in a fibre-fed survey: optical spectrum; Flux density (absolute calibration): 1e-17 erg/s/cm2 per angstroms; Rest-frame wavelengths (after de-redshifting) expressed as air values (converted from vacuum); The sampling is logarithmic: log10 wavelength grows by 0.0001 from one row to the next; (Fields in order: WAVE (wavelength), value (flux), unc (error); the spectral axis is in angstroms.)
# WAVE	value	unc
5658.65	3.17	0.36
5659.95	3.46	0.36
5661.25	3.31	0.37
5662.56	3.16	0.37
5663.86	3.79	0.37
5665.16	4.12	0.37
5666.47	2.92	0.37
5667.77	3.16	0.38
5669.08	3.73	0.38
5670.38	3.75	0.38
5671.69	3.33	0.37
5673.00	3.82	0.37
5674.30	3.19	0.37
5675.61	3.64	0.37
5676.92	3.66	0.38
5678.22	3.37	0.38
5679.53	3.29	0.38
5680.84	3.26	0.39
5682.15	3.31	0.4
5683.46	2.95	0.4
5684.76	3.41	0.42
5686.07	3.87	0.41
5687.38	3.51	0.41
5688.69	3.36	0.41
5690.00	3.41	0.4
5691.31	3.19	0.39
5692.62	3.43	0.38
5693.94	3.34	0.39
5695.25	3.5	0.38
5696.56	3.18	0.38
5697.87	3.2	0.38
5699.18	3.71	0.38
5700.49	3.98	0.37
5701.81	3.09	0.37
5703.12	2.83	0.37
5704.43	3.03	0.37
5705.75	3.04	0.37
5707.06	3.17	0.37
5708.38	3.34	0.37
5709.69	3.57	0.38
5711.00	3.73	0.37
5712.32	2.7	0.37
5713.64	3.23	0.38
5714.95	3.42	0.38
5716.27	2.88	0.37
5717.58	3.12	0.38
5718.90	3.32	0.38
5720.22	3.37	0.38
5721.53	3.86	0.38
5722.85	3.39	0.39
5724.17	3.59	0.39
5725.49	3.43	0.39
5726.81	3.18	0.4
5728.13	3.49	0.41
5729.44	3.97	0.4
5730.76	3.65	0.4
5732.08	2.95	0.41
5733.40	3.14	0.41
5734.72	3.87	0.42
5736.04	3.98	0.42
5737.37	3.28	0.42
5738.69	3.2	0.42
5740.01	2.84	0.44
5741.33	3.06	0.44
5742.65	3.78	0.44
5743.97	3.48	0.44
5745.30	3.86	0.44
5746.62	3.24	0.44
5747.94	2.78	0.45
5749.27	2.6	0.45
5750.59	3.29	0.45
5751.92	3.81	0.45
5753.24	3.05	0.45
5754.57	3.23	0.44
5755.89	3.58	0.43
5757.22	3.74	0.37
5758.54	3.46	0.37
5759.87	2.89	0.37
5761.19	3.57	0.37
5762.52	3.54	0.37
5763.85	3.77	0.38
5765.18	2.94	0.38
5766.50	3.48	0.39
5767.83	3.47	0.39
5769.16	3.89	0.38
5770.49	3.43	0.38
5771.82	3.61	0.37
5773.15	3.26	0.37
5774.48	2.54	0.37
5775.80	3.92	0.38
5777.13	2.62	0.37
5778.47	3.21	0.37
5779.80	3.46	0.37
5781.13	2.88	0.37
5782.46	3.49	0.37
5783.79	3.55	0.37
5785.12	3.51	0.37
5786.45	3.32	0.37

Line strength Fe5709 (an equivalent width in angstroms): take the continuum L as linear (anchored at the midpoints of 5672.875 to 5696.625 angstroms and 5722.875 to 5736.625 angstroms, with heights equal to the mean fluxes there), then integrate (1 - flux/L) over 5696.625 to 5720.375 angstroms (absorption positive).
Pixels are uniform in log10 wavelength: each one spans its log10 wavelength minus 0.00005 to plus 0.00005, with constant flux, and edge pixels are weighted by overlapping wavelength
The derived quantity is 1.4 angstroms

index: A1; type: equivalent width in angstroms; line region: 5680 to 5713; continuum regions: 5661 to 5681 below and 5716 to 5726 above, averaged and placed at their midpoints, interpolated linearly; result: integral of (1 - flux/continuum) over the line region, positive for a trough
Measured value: 1.0 angstroms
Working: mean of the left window 3.48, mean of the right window 3.39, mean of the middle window 3.32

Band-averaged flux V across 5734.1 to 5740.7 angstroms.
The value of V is 3.43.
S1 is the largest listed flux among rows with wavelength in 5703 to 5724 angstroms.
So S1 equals 3.86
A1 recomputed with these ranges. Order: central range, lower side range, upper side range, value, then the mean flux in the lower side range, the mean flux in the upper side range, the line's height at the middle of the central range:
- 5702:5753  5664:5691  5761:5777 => 1.68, 3.46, 3.42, 3.44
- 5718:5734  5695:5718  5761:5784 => -0.74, 3.26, 3.36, 3.29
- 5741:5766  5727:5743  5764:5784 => 0.14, 3.42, 3.32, 3.37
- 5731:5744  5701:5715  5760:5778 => -0.33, 3.19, 3.37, 3.28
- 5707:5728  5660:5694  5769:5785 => 0.28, 3.44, 3.31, 3.38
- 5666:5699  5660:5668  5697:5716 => -0.34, 3.43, 3.28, 3.36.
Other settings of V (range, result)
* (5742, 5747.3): 3.59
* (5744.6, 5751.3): 3.16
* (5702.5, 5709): 3.08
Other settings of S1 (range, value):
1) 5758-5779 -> 3.92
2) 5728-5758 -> 3.98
